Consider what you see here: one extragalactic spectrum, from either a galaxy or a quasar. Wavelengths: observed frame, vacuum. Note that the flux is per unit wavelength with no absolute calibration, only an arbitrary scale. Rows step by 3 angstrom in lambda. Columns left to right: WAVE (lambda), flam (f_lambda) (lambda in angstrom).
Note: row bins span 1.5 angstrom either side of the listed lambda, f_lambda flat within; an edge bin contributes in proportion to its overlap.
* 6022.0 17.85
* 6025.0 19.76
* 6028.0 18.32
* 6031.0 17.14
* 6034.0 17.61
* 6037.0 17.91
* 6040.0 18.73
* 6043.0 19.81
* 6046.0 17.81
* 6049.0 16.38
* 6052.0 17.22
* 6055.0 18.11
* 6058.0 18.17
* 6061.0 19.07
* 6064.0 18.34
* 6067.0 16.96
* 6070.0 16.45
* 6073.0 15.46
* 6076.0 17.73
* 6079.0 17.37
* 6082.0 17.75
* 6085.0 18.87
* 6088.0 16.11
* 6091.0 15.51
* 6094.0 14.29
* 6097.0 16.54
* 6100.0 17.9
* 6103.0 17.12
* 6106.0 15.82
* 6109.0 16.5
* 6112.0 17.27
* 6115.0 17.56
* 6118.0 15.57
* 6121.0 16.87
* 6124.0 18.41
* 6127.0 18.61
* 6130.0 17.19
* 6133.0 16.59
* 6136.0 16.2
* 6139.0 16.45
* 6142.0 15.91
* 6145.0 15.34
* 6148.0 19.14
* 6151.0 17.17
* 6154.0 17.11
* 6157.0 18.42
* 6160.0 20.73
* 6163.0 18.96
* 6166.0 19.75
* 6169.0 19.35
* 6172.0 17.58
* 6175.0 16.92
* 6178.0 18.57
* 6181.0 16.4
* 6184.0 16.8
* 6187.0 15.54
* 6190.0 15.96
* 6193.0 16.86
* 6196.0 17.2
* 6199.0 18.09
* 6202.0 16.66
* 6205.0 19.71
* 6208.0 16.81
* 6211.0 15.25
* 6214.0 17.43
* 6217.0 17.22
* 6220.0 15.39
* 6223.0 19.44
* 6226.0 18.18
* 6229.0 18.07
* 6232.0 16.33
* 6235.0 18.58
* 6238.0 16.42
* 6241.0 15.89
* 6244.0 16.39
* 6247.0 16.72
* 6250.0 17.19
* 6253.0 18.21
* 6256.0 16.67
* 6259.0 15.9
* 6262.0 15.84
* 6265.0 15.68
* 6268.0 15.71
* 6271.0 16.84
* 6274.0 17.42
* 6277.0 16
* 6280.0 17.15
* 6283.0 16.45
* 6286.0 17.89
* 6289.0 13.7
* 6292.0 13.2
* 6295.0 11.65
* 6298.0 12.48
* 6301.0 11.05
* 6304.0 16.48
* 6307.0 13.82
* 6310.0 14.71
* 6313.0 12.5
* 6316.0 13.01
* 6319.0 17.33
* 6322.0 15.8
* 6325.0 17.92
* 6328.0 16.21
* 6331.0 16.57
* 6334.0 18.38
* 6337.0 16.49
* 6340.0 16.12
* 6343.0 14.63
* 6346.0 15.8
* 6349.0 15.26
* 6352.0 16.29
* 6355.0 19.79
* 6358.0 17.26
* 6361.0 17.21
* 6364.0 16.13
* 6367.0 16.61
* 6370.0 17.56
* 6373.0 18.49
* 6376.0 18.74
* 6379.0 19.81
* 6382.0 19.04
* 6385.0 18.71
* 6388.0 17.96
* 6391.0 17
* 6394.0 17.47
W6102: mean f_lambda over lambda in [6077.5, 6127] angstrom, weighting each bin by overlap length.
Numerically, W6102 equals 16.9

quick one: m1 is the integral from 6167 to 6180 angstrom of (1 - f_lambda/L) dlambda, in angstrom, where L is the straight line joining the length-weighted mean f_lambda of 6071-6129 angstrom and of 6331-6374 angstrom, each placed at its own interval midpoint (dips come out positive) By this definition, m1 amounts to -0.9 angstrom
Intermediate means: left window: 16.9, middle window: 18.1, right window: 16.8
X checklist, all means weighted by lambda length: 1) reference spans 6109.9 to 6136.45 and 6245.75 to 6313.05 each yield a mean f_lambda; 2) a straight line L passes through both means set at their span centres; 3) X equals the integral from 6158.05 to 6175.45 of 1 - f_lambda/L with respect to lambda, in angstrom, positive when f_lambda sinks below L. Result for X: -2.4 angstrom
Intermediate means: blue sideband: 17.2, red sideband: 15.4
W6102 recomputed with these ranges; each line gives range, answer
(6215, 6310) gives 16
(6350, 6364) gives 17.4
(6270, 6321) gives 14.8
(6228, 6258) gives 17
